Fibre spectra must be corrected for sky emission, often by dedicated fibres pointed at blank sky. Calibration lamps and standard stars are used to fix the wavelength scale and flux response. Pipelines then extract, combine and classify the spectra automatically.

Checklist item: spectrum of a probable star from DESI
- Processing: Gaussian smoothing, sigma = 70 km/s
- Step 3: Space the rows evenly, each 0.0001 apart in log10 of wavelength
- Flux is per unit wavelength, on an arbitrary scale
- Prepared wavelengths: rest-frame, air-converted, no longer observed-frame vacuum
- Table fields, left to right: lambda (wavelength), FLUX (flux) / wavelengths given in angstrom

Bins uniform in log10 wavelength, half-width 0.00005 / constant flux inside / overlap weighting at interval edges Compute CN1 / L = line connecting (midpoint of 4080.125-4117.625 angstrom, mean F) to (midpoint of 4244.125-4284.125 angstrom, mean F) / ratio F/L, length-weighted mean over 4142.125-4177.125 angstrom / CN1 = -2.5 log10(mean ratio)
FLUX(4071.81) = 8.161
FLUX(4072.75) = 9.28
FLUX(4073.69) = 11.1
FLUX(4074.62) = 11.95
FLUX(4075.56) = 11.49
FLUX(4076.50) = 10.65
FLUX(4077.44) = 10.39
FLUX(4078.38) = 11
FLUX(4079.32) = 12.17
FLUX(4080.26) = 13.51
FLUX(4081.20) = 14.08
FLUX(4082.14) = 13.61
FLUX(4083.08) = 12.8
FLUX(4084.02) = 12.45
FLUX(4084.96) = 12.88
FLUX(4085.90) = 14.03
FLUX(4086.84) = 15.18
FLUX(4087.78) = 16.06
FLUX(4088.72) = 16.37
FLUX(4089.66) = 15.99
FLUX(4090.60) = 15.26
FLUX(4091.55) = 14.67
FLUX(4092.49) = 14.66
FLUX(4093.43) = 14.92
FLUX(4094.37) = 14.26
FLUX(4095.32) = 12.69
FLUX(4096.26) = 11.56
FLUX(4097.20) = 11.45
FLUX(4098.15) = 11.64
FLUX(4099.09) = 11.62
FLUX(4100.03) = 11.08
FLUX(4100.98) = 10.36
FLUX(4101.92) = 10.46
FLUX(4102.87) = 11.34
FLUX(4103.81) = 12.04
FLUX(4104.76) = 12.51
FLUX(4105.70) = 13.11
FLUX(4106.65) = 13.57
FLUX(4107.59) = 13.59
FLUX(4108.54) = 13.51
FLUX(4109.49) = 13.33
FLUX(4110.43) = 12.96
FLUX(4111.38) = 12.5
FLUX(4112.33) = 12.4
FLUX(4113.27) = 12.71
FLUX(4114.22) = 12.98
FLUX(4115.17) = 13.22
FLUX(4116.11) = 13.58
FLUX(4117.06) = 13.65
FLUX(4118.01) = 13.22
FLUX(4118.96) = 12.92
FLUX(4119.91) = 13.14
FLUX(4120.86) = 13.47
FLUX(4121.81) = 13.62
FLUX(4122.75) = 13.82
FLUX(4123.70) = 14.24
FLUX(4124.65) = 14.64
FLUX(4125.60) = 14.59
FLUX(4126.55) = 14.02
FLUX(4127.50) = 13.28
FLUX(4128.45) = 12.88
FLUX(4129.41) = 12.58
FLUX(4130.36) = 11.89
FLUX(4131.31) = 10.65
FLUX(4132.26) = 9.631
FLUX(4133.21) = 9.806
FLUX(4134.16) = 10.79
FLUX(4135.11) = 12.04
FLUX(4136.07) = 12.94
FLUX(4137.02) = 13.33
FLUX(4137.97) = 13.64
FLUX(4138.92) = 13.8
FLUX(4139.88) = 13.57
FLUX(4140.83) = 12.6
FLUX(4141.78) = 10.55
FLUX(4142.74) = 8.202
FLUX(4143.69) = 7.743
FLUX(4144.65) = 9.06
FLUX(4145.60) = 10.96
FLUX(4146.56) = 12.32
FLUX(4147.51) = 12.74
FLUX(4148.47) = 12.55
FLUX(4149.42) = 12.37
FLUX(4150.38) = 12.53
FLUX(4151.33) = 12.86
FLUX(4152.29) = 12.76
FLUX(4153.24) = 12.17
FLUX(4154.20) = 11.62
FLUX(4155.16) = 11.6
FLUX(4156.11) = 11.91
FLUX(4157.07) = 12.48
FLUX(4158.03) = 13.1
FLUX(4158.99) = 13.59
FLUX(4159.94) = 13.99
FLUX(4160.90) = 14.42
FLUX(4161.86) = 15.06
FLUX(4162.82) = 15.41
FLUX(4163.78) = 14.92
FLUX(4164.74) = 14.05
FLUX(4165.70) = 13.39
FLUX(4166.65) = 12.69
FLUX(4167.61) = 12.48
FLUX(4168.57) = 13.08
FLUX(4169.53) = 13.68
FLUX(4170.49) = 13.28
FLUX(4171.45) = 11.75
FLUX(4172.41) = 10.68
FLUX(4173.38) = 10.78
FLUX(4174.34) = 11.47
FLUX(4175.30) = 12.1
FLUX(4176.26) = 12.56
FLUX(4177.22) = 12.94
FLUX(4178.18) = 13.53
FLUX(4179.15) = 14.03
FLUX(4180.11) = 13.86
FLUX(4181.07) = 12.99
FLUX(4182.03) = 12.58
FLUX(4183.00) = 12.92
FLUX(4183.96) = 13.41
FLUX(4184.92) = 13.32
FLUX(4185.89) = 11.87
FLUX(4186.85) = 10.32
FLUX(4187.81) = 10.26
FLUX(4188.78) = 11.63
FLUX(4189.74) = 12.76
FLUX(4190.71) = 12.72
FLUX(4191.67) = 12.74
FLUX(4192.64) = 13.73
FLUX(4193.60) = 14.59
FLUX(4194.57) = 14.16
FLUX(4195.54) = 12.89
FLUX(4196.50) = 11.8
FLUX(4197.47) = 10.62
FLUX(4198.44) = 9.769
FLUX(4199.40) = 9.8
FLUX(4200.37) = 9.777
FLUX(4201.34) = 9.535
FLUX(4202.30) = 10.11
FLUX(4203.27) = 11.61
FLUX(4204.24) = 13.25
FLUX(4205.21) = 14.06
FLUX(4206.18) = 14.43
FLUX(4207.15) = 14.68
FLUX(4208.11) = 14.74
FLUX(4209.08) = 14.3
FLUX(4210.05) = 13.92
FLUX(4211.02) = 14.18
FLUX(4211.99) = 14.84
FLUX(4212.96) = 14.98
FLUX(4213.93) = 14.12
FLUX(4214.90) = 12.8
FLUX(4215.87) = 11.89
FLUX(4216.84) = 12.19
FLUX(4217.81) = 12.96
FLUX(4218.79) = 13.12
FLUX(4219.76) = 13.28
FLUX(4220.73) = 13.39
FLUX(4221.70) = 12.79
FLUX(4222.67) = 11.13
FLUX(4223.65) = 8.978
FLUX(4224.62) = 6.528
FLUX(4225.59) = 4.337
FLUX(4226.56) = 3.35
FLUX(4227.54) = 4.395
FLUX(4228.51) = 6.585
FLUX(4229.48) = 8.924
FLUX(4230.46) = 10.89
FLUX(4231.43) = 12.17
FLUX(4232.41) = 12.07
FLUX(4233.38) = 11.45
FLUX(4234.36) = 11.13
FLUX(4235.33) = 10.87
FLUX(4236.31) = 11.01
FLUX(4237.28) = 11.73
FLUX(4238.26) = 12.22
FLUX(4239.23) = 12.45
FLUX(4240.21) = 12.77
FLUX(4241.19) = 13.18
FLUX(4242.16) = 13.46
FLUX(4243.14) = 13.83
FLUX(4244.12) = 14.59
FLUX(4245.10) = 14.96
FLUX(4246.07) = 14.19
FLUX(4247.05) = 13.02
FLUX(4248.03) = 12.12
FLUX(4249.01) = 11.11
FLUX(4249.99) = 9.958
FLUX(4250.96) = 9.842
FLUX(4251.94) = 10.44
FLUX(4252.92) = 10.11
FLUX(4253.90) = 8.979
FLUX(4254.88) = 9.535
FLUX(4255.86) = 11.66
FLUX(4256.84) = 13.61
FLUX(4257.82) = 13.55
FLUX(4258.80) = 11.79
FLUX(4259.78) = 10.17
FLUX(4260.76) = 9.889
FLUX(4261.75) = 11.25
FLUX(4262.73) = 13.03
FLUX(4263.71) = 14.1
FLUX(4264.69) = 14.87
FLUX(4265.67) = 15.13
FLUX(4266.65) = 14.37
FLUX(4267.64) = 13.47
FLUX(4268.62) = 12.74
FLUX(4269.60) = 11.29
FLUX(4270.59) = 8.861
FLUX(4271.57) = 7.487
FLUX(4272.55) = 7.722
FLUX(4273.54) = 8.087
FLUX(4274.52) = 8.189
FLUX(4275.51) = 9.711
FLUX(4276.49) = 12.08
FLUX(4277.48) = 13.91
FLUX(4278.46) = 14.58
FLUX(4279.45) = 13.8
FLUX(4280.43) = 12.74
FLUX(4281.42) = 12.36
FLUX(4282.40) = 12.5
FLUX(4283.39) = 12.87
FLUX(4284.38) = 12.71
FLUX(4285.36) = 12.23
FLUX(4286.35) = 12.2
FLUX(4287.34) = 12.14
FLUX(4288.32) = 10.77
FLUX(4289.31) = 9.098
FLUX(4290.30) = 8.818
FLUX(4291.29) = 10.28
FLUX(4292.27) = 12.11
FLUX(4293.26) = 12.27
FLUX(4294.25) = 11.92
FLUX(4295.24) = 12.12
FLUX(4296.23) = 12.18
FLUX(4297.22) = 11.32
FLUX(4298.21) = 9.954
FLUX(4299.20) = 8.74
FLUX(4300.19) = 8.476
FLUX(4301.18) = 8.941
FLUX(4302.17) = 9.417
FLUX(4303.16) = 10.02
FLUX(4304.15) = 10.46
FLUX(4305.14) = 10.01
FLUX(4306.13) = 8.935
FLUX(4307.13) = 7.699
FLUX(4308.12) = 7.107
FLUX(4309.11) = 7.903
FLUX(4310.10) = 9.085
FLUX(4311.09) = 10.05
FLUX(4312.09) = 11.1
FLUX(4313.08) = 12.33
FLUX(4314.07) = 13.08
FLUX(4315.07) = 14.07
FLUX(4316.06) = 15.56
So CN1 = 0.02 mag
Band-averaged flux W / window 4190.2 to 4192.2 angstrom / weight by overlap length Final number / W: 12.7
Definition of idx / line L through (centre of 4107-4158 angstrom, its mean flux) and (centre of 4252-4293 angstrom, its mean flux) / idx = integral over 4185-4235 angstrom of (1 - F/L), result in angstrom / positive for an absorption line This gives 1.4 angstrom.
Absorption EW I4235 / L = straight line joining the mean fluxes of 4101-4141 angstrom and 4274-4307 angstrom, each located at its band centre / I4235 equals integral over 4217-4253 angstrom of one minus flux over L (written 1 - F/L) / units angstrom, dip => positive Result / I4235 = 1.7 angstrom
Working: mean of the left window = 12.8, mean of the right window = 11.1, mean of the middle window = 11.1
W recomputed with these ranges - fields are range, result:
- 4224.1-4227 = 4.83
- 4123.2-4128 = 14.1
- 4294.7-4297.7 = 11.9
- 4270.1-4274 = 8.04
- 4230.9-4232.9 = 12.1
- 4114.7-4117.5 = 13.5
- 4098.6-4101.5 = 11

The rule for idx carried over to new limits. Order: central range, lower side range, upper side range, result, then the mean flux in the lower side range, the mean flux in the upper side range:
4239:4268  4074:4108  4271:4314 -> -3.40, 12.9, 10.6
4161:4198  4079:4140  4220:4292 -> -1.86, 13.1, 11.3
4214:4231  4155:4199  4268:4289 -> 3.08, 12.8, 11.4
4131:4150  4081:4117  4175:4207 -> 1.98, 13.2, 12.3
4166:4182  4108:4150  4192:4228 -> -0.69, 12.5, 11.8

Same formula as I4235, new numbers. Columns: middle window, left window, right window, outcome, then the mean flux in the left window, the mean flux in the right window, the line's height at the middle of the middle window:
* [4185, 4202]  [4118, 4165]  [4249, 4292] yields 0.58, 12.6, 11.5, 12.1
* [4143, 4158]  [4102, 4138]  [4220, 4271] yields 0.89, 12.8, 11.3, 12.4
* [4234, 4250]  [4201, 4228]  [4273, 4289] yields -1.03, 11.8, 11.9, 11.8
